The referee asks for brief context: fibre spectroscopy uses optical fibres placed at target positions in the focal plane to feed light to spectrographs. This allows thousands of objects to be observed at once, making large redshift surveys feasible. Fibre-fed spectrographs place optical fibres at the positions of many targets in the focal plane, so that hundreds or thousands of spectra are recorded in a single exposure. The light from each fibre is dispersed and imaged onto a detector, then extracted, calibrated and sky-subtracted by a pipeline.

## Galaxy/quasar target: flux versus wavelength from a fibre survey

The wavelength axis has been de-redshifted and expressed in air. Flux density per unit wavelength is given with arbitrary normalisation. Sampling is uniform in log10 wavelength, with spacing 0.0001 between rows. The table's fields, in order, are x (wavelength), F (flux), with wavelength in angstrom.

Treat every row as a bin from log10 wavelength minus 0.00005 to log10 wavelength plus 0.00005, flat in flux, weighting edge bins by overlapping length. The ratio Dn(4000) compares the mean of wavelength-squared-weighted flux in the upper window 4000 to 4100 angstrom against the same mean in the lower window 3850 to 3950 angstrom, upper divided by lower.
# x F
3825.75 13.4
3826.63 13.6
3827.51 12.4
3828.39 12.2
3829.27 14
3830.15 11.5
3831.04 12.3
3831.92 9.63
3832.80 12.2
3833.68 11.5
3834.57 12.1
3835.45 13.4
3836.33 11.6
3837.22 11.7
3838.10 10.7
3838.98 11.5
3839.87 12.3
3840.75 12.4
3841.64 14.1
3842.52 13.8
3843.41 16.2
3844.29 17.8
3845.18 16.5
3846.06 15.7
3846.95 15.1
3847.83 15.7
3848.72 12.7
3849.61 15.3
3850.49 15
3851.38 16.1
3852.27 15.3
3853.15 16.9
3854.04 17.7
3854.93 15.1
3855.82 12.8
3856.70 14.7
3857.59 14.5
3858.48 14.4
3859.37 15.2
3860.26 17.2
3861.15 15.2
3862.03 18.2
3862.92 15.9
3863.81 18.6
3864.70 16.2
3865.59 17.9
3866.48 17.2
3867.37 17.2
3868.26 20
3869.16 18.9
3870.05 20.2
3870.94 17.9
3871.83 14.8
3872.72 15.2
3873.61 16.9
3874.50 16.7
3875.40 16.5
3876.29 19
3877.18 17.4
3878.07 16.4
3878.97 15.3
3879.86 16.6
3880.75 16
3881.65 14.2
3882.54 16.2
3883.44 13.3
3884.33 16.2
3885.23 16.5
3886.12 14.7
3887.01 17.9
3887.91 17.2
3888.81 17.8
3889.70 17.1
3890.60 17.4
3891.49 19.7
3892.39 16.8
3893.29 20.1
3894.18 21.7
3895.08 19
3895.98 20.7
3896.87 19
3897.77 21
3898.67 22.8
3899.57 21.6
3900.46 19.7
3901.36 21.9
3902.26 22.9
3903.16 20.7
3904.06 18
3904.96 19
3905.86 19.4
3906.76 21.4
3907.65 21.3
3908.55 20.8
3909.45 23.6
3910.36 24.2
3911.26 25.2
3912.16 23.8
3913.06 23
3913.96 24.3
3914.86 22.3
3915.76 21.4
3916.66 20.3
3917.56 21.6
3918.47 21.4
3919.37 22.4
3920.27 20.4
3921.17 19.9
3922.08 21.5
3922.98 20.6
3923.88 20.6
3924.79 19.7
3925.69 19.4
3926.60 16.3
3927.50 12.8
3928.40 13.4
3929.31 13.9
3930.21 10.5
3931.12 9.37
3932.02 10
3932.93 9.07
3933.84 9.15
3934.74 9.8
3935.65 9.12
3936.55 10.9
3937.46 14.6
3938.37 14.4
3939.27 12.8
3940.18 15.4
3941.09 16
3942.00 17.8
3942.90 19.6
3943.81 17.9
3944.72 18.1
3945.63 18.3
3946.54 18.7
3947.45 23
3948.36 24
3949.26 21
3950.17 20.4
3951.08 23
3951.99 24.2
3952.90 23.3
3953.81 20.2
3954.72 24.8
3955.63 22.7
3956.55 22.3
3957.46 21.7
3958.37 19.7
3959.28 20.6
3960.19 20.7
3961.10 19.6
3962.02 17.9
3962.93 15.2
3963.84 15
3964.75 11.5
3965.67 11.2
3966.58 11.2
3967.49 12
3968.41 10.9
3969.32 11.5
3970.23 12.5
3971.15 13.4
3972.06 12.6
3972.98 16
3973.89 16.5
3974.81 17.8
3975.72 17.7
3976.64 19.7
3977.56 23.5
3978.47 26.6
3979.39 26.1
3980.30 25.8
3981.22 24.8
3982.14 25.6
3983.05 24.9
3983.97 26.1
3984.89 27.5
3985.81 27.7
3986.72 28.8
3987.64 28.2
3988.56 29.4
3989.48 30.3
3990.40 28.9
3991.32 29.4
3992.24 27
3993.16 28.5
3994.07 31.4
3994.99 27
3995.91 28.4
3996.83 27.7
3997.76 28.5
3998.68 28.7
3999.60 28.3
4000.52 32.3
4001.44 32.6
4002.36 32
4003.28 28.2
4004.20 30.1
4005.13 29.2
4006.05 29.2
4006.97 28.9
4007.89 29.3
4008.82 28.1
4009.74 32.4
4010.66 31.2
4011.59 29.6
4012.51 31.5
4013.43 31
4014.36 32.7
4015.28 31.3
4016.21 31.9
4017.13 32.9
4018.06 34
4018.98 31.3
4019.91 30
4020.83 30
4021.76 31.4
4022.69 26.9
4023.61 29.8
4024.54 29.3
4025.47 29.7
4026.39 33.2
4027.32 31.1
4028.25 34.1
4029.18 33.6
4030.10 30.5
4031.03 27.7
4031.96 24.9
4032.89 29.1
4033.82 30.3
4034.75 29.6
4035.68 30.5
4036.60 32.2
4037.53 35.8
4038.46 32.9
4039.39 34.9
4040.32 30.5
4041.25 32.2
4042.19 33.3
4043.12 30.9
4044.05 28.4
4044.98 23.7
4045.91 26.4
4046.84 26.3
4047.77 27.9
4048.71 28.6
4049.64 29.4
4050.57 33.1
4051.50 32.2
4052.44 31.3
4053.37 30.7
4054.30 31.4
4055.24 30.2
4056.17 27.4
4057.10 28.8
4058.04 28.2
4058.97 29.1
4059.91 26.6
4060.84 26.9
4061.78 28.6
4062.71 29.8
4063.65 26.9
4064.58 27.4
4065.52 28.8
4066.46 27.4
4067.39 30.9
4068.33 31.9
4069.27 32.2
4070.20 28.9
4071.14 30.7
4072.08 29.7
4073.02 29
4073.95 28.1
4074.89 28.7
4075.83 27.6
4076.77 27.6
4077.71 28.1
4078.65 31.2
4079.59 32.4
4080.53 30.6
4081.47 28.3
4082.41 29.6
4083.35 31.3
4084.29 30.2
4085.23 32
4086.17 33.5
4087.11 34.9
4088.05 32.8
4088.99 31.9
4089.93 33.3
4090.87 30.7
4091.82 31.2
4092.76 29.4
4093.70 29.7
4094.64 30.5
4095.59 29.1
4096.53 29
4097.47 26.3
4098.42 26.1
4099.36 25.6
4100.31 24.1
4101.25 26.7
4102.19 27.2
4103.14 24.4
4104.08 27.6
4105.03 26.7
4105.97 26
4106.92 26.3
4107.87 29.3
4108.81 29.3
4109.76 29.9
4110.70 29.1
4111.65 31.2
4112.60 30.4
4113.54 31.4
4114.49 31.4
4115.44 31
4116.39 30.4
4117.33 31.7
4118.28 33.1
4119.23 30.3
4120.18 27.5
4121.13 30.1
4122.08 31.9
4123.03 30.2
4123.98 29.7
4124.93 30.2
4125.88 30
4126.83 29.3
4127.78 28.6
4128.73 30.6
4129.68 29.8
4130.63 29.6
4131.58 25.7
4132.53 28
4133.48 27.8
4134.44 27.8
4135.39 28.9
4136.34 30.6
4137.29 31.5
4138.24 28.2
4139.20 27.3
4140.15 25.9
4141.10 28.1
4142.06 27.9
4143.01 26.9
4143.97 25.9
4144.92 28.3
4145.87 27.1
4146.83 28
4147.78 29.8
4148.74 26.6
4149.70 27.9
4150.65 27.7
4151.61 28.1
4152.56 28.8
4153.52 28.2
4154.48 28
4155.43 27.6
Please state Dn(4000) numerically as 1.8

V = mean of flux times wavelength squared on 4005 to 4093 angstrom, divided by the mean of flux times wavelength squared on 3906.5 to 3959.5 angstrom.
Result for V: 1.71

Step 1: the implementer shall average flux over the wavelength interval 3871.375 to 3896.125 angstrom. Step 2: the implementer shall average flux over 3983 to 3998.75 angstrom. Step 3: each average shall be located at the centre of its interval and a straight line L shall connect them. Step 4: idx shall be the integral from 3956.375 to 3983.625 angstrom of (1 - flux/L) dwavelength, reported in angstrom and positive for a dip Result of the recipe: 8.4 angstrom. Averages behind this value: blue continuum 17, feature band 18.1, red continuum 28.3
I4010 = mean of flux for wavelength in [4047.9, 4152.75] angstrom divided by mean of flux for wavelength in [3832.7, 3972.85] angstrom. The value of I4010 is 1.70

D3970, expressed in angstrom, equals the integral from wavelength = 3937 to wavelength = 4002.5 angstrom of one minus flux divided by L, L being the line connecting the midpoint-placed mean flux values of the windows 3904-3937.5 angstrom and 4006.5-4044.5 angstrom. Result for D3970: 7.00 angstrom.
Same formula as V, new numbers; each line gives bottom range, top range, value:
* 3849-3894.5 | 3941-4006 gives 1.43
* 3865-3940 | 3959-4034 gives 1.52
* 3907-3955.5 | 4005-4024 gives 1.73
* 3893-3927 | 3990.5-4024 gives 1.49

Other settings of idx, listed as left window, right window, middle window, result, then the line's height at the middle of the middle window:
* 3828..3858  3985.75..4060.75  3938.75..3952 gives 2.2 angstrom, 23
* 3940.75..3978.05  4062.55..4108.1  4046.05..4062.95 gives -1.7 angstrom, 26.5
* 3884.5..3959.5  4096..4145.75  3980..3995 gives -3.8 angstrom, 22.1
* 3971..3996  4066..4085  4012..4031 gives -3.1 angstrom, 26.8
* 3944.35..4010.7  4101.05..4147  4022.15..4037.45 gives -3.0 angstrom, 25.3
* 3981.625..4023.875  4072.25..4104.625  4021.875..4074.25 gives -0.7 angstrom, 29.5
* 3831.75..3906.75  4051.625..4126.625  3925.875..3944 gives 6.4 angstrom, 20.4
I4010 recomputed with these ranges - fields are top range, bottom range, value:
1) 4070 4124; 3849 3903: 1.71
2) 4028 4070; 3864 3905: 1.65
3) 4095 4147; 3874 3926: 1.46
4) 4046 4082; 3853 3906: 1.66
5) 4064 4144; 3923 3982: 1.70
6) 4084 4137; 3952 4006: 1.28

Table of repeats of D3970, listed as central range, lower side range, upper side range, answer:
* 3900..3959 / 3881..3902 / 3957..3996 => 2.3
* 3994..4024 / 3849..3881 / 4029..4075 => -4.0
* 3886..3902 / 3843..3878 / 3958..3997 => -1.3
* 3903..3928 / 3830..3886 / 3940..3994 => -3.7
